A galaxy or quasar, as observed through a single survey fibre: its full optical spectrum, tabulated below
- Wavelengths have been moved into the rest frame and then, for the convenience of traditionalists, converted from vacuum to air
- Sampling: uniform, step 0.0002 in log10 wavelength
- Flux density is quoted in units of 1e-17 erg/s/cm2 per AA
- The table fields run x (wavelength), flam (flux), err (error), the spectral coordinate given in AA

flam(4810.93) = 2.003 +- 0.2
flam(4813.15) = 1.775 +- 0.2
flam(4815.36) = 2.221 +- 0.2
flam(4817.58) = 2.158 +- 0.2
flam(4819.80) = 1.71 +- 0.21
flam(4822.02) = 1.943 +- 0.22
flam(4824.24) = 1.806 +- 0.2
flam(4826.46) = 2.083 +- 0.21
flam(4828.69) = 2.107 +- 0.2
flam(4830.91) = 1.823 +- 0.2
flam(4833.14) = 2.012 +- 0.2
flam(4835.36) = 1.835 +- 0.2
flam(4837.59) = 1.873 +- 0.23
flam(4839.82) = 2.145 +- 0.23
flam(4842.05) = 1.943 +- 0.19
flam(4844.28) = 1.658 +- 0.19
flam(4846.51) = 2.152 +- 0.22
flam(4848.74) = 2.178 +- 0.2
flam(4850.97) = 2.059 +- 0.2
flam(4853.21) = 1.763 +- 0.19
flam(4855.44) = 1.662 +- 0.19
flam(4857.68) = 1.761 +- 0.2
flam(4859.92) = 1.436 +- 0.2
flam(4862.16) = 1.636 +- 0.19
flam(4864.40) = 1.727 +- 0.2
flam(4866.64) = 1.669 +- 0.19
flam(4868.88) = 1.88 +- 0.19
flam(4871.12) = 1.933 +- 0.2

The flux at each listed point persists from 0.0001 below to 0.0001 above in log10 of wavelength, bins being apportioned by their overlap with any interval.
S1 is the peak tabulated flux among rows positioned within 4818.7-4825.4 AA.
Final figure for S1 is 1.943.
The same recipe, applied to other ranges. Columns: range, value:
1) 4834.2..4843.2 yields 2.145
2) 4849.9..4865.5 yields 2.059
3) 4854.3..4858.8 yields 1.761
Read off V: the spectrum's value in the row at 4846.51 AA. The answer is 2.152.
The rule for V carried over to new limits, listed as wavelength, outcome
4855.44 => 1.662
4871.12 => 1.933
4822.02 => 1.943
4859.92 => 1.436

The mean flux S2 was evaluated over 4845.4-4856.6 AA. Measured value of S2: 1.96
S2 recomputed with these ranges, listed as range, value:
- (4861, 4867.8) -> 1.68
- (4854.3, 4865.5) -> 1.64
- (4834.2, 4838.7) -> 1.86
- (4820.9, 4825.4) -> 1.88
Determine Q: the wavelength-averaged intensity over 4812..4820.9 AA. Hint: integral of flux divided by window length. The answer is 1.97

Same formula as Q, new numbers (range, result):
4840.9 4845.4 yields 1.8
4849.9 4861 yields 1.73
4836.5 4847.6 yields 1.95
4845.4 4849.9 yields 2.17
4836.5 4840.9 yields 2.01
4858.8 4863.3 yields 1.54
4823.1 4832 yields 1.96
